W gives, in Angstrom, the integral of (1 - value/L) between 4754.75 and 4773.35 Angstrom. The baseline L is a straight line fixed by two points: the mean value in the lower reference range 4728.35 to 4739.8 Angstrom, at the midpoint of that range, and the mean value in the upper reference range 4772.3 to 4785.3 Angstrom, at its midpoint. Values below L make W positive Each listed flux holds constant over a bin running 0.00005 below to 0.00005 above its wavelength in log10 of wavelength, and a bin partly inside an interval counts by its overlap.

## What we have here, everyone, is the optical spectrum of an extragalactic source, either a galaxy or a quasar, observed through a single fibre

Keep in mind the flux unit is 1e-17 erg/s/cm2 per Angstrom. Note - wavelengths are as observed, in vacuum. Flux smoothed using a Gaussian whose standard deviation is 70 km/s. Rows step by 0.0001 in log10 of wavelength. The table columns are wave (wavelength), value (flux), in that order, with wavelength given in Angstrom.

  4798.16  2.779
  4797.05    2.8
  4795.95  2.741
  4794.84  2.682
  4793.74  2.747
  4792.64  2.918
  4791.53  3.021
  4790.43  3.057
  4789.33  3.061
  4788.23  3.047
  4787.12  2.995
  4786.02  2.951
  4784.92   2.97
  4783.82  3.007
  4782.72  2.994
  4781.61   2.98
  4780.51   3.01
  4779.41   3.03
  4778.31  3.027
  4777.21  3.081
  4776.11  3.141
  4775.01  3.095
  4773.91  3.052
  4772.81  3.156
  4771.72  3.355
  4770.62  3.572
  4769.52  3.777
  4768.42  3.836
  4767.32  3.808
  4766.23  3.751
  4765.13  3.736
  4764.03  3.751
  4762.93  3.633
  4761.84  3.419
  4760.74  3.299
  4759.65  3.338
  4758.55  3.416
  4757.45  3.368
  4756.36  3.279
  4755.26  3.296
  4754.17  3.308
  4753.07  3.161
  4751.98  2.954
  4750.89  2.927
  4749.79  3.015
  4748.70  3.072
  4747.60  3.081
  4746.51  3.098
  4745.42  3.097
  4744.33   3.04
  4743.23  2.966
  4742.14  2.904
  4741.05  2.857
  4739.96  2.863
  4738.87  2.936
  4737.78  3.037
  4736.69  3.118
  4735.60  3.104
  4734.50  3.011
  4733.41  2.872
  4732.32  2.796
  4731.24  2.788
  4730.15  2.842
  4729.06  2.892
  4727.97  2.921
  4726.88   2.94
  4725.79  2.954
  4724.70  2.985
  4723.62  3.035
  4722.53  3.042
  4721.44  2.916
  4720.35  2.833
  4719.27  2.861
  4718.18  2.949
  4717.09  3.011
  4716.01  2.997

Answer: -3.14 Angstrom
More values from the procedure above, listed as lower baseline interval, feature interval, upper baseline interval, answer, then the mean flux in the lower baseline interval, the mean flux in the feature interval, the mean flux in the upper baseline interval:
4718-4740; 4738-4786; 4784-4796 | -4.54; 2.94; 3.22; 2.94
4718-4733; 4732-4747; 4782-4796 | -0.32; 2.91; 2.98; 2.94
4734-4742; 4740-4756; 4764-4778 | 0.38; 2.98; 3.05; 3.45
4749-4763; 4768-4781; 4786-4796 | -0.74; 3.25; 3.26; 2.93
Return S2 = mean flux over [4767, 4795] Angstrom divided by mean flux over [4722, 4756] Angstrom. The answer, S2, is 1.04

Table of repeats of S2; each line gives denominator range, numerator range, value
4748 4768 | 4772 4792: 0.90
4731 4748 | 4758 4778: 1.16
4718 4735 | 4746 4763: 1.10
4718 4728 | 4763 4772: 1.26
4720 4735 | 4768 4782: 1.11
